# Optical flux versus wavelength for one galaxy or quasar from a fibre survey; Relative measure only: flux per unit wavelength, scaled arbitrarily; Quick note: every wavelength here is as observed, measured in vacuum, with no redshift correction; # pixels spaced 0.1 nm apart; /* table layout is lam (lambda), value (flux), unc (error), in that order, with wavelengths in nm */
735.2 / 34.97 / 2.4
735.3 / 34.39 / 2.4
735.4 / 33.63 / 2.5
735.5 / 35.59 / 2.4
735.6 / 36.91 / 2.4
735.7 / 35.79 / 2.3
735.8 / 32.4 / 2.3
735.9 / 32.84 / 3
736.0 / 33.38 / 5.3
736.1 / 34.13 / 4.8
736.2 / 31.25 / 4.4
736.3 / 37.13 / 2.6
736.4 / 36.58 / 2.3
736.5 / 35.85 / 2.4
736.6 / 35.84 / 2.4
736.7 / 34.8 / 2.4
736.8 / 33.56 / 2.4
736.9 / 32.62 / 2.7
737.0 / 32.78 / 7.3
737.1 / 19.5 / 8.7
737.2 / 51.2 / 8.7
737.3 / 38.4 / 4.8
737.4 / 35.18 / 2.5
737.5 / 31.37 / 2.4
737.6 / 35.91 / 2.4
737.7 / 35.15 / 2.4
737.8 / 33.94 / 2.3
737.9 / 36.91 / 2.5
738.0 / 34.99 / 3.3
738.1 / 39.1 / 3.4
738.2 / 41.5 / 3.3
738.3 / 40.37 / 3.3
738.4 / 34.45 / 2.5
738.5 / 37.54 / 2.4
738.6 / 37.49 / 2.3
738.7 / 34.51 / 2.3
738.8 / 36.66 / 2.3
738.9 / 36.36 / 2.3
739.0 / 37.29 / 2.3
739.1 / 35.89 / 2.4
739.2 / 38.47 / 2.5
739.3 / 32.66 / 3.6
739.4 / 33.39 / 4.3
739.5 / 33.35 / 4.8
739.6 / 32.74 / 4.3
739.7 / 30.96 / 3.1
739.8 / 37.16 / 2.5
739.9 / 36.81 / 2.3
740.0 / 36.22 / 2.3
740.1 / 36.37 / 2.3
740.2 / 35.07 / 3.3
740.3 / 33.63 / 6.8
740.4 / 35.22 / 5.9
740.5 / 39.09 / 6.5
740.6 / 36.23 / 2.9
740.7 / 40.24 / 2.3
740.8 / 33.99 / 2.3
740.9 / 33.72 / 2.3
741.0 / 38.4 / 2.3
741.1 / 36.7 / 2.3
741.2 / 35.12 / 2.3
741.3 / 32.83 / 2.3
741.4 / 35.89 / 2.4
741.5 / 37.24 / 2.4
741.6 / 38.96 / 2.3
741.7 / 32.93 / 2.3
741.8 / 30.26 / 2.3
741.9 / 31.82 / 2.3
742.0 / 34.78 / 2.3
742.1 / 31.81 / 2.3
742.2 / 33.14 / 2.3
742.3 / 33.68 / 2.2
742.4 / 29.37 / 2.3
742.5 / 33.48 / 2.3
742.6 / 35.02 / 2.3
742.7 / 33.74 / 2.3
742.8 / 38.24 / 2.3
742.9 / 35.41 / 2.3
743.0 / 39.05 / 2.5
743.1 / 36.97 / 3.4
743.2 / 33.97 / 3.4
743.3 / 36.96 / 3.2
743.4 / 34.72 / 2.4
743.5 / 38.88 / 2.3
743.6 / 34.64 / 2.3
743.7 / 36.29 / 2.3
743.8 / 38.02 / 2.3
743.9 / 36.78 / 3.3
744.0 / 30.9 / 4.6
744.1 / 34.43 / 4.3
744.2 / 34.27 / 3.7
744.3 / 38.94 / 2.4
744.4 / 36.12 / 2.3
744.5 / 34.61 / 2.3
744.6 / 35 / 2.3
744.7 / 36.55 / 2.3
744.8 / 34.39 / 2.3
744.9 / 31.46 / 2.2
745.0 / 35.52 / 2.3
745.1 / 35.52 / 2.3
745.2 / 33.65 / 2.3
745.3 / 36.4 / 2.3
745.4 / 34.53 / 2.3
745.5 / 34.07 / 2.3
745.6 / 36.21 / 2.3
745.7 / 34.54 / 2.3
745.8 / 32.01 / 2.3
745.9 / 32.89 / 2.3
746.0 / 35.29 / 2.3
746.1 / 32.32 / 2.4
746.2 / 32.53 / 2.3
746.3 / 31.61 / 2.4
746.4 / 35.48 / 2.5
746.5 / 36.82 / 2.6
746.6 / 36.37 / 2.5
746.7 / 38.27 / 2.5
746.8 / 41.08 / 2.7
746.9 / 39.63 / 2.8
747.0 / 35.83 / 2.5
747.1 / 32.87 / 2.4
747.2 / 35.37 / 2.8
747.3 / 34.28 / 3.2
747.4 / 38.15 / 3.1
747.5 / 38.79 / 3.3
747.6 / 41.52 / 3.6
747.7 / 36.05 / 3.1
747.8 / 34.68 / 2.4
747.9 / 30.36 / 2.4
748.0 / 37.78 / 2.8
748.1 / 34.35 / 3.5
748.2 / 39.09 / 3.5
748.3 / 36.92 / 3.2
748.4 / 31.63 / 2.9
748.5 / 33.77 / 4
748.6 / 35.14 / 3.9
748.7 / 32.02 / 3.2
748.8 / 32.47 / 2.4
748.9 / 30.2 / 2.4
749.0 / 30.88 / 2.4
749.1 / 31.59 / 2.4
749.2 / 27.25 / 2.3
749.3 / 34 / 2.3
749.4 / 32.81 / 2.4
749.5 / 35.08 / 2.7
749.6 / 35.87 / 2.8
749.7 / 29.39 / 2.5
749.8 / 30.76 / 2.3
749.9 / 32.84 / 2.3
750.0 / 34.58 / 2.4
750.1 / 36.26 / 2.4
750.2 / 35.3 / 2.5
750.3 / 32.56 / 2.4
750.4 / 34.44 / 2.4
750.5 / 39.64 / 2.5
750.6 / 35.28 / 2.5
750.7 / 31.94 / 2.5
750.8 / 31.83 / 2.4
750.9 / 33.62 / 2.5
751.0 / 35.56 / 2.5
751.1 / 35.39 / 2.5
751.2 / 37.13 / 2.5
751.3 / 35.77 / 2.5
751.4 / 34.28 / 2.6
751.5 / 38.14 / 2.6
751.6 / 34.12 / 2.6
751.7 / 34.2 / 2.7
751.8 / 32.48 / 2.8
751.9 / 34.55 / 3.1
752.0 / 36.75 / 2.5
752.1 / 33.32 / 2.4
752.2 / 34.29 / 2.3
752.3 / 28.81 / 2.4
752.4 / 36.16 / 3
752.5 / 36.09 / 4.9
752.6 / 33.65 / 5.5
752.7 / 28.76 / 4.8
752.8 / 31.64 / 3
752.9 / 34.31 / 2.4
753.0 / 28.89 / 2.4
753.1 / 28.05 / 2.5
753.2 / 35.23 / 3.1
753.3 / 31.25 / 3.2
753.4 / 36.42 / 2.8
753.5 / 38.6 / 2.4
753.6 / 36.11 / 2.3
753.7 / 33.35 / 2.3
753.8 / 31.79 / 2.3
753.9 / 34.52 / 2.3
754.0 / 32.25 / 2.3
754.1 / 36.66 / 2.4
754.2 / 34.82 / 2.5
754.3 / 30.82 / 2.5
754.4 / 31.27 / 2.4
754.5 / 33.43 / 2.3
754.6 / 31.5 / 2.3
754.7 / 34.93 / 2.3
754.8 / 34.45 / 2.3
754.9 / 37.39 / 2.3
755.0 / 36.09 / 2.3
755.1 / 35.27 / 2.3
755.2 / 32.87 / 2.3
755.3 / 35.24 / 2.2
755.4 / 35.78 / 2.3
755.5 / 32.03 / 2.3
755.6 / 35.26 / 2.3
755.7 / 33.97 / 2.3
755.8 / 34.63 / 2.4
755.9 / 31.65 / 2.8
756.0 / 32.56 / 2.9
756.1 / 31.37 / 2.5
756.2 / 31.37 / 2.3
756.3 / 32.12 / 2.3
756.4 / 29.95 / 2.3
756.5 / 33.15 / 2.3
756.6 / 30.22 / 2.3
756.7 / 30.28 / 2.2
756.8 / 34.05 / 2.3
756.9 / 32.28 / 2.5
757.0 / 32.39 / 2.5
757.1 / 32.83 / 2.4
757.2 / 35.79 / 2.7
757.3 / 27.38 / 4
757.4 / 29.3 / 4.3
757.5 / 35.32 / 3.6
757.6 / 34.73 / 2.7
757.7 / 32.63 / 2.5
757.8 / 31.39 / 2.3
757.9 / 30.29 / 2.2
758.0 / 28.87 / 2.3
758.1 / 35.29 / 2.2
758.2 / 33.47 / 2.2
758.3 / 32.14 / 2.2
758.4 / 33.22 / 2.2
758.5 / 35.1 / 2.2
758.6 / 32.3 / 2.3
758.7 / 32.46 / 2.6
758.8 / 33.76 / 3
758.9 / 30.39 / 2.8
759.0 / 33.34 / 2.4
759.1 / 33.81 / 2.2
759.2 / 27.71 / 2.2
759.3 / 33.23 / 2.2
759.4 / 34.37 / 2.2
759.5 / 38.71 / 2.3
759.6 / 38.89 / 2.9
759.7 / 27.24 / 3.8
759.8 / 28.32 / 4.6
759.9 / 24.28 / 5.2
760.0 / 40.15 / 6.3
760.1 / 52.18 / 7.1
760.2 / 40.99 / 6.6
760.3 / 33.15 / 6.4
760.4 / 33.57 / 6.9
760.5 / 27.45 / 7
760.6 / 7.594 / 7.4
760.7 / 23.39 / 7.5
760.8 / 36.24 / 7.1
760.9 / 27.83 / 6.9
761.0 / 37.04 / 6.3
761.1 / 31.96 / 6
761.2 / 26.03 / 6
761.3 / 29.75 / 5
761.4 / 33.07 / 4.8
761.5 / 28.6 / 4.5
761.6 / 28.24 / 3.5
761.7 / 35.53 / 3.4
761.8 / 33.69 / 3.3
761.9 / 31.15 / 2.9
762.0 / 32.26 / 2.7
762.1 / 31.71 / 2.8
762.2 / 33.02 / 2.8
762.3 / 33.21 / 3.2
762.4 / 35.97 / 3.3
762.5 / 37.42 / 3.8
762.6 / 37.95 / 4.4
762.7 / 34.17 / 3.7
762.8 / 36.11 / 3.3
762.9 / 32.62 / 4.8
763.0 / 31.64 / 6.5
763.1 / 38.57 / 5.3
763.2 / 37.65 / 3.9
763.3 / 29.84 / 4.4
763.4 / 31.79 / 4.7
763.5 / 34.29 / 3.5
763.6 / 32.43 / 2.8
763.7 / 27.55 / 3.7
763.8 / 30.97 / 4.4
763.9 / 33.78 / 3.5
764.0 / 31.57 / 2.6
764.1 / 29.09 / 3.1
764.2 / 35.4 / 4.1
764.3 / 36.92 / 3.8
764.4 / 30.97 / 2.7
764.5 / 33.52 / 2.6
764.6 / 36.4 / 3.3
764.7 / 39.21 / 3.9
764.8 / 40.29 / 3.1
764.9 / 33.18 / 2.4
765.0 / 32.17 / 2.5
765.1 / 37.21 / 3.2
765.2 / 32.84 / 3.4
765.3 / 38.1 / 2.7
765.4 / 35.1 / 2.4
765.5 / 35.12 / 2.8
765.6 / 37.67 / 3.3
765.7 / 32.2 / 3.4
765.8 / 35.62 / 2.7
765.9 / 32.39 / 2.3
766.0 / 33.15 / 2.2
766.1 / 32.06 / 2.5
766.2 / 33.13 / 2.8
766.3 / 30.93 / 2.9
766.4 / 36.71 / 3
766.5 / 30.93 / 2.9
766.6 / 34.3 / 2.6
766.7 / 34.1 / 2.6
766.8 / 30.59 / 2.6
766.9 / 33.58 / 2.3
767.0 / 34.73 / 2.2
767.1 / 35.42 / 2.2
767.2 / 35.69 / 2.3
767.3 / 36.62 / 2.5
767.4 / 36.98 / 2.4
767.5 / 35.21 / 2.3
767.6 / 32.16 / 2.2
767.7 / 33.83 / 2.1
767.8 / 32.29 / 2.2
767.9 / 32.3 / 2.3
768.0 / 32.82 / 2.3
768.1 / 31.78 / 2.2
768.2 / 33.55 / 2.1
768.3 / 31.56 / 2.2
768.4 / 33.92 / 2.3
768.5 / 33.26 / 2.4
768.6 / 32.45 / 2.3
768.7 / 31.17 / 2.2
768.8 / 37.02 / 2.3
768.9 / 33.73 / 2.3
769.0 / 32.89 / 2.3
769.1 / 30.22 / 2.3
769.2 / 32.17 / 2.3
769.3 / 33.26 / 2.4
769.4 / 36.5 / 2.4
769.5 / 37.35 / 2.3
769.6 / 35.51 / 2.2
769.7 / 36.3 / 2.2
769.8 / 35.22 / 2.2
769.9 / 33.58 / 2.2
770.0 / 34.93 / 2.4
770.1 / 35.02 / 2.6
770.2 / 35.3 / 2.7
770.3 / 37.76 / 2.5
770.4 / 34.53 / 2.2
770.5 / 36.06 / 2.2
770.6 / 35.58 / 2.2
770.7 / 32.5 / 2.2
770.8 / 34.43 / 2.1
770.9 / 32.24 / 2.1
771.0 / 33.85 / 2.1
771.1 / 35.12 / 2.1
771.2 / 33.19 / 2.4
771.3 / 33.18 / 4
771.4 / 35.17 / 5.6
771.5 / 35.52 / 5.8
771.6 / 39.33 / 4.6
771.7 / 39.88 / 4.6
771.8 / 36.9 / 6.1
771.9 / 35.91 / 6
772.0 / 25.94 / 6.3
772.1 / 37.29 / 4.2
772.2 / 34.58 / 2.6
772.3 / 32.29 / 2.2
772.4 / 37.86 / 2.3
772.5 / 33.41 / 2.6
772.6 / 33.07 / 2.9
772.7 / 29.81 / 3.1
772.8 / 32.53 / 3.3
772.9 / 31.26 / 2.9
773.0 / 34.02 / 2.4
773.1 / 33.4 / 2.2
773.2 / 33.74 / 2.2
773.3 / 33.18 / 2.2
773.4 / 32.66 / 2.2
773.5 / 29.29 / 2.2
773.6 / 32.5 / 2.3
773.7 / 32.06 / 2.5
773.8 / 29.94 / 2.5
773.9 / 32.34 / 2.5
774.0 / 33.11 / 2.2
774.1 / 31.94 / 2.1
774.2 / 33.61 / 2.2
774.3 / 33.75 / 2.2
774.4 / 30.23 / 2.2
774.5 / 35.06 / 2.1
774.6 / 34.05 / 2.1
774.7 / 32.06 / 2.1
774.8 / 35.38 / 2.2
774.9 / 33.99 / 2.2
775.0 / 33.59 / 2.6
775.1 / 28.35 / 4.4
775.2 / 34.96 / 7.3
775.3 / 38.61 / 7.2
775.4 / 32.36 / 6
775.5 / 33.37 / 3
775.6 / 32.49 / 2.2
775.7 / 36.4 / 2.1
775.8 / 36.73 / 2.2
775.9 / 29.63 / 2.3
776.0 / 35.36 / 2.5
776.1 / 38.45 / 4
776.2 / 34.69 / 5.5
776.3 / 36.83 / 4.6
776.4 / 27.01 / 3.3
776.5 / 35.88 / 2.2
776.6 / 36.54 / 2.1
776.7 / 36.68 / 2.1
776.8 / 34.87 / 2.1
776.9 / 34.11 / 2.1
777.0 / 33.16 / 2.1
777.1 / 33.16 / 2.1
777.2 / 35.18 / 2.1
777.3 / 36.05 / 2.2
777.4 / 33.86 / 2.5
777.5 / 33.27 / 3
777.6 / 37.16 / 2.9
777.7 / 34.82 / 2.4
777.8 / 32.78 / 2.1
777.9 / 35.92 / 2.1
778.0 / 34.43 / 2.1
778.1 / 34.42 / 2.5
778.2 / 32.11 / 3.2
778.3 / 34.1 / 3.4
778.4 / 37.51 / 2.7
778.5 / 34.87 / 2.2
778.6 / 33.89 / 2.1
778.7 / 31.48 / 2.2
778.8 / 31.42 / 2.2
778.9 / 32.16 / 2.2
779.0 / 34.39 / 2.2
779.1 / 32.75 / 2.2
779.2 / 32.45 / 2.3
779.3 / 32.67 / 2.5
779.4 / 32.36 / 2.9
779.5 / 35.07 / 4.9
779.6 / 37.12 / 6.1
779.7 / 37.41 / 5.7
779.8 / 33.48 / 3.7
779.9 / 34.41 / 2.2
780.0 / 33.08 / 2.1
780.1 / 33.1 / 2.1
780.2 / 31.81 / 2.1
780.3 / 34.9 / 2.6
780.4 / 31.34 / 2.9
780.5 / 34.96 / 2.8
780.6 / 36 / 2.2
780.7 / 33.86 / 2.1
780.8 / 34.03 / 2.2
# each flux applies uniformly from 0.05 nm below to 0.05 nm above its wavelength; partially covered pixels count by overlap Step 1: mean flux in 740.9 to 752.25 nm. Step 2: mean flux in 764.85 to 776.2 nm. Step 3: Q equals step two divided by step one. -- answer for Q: 1.0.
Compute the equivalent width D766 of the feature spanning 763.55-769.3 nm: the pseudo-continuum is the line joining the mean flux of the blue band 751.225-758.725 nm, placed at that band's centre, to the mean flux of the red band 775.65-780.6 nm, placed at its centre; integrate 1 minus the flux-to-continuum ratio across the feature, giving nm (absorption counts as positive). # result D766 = 0.01 nm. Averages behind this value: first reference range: 33.3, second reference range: 34.2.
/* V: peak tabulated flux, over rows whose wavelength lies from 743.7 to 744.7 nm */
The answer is 38.94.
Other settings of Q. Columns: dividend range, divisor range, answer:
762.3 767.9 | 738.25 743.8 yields 0.96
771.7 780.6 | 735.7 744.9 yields 0.96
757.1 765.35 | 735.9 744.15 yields 0.93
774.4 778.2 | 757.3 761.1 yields 1.06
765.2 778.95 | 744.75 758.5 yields 1.00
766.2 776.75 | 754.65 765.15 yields 1.03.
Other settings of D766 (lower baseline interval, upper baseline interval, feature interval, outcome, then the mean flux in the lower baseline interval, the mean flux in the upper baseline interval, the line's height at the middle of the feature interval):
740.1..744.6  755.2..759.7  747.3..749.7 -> 0.00 nm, 35.3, 32.8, 34.3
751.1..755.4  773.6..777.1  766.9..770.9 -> -0.05 nm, 34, 33.7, 33.8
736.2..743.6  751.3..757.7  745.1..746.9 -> -0.03 nm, 35.4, 33.4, 34.6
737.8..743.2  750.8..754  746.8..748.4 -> -0.08 nm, 35.5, 33.9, 34.6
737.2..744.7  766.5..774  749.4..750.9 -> 0.05 nm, 35.6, 33.9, 35.1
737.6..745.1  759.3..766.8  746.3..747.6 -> -0.07 nm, 35.5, 33.3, 34.9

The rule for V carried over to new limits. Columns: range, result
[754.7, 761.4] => 52.18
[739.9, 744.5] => 40.24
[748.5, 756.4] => 39.64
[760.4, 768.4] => 40.29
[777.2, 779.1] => 37.51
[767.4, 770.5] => 37.76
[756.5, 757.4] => 35.79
